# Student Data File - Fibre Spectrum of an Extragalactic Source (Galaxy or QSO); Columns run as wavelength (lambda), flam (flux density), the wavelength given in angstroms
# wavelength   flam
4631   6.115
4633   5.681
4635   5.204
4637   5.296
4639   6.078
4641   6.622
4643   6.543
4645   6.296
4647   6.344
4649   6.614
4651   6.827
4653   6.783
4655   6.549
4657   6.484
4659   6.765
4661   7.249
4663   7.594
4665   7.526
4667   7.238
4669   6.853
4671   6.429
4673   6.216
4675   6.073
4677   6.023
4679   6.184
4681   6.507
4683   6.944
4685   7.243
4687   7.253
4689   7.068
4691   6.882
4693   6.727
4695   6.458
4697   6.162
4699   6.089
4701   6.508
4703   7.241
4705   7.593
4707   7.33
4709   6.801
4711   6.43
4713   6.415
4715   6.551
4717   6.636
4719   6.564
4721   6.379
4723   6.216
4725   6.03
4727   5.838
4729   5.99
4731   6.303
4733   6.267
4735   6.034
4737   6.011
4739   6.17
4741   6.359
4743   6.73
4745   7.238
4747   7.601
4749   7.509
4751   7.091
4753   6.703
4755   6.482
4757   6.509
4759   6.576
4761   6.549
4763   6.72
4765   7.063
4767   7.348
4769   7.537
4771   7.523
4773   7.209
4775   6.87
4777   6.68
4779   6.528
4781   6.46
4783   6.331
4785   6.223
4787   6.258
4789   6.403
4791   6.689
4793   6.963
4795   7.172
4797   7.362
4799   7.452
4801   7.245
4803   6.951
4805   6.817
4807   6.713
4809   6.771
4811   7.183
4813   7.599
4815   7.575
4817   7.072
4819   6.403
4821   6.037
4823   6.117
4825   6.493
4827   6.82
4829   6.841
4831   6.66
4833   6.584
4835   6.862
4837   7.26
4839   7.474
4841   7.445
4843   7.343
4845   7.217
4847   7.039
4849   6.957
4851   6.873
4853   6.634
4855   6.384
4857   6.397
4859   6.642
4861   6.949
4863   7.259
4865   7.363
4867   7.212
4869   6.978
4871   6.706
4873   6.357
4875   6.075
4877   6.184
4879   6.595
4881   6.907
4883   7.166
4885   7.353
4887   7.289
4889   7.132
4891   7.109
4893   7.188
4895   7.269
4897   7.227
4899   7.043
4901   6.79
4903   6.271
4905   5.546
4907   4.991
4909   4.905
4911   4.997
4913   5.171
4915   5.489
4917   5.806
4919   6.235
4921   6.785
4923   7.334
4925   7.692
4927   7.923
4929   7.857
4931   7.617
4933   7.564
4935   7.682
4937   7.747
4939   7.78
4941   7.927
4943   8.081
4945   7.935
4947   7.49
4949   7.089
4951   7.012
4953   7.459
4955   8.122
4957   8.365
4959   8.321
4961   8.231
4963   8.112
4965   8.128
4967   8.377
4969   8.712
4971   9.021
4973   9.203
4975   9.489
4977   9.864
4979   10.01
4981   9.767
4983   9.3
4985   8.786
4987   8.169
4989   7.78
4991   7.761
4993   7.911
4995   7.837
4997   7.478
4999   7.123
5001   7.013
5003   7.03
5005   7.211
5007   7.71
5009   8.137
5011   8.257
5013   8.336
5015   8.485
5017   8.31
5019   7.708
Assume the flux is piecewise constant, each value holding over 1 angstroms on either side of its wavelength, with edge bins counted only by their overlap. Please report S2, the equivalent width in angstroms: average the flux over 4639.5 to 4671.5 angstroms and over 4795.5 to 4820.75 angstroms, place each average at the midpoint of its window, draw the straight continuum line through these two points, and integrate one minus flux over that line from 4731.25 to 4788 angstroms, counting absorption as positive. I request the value 2.0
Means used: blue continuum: 6.79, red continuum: 7.07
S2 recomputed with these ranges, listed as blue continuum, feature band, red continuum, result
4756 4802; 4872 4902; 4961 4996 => 3.6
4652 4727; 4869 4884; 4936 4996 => 2.3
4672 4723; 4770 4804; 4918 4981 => 1.5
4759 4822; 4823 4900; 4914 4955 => 2.1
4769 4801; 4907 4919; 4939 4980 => 3.9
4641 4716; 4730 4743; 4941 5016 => 1.4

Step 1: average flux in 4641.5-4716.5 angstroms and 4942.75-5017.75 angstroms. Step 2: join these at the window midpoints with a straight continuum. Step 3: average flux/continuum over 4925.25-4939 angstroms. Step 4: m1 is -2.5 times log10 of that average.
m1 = 0.03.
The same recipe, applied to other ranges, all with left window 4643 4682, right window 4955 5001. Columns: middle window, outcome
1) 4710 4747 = 0.11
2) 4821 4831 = 0.17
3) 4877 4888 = 0.14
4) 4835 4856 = 0.10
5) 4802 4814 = 0.07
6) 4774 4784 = 0.12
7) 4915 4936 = 0.15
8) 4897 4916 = 0.36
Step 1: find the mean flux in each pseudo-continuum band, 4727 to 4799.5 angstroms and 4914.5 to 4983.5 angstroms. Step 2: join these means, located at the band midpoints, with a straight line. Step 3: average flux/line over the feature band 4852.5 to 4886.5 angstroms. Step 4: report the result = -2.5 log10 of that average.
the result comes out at 0.10 mag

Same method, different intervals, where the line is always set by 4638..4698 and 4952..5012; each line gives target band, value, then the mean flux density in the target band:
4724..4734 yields 0.151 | 6.09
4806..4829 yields 0.099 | 6.8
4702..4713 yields -0.021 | 7.02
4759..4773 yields 0.015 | 7.09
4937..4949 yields 0.044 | 7.77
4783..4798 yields 0.095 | 6.7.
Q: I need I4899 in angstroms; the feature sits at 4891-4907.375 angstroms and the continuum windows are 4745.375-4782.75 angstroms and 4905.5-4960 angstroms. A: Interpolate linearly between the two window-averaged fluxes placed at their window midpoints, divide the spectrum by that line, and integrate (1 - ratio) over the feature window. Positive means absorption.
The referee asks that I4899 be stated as 1.0 angstroms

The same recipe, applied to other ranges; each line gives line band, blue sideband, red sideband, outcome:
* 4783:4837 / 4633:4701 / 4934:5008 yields 3.6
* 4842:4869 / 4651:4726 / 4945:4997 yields 2.6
